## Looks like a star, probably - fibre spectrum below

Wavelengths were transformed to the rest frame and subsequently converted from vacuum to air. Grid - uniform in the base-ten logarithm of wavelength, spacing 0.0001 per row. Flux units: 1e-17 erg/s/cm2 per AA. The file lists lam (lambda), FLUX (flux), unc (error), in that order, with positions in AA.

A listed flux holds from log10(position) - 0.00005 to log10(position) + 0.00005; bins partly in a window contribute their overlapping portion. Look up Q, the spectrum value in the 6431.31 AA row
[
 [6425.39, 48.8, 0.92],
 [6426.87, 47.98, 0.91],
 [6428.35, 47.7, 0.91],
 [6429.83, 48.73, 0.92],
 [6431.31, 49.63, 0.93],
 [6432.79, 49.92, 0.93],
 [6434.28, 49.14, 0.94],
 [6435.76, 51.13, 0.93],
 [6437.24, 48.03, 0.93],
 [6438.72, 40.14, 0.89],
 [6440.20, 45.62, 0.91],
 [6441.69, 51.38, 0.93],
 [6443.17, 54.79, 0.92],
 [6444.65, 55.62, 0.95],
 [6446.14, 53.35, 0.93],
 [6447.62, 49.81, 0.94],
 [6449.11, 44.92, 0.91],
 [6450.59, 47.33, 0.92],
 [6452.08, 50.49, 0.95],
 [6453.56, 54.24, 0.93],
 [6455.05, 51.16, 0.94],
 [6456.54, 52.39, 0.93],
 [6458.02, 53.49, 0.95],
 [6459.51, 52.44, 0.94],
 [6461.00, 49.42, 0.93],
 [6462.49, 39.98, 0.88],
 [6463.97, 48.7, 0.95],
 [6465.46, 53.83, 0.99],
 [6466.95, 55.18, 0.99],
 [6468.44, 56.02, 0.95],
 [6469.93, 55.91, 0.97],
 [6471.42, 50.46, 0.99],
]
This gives 49.63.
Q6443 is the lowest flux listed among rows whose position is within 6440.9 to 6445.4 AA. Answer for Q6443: 51.38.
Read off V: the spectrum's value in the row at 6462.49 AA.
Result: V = 39.98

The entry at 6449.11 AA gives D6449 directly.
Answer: 44.92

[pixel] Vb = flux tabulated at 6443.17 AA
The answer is 54.79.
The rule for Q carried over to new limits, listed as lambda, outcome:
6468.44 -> 56.02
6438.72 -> 40.14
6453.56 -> 54.24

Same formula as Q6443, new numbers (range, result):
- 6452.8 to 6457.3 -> 51.16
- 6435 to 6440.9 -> 40.14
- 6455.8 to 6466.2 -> 39.98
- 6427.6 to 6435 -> 47.7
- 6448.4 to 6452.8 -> 44.92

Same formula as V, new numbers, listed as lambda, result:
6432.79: 49.92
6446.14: 53.35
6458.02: 53.49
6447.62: 49.81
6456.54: 52.39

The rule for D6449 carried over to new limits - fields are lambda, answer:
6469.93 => 55.91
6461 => 49.42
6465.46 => 53.83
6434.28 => 49.14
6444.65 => 55.62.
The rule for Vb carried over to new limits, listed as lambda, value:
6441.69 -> 51.38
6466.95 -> 55.18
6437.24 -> 48.03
